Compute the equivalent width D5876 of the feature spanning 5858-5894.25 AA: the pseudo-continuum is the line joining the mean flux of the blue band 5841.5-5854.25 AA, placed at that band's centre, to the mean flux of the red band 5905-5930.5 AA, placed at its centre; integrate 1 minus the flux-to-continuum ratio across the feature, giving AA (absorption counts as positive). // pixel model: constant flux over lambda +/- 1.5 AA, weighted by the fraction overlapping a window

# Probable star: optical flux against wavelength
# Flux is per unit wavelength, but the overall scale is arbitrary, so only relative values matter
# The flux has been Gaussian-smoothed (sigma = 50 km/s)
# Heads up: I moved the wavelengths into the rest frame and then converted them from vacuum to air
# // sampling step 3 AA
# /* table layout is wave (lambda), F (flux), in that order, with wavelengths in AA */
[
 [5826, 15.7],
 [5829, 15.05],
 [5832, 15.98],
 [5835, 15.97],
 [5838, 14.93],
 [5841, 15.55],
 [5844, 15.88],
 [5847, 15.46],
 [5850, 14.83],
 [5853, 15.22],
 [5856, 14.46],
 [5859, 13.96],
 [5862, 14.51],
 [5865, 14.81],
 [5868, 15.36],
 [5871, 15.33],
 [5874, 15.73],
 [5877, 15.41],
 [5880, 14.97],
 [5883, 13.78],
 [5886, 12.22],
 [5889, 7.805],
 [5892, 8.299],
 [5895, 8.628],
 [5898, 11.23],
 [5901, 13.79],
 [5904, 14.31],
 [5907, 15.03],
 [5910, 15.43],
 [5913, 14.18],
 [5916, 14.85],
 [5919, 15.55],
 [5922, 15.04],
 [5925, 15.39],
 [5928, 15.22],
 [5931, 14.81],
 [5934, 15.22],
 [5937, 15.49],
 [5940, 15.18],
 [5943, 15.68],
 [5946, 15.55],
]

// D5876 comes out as 4.38 AA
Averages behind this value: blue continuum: 15.4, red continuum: 15.1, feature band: 13.4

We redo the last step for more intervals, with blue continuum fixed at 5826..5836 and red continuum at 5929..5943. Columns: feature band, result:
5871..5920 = 6.85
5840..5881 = 1.15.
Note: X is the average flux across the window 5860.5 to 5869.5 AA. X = 14.9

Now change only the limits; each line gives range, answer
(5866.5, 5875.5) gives 15.5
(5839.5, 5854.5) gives 15.4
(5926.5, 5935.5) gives 15.1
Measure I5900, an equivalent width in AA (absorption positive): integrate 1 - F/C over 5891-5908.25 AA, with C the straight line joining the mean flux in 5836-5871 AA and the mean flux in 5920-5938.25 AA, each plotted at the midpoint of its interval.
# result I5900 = 3.6 AA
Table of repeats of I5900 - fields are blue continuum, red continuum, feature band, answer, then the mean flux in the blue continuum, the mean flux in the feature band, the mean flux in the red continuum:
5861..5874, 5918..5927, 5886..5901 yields 5.3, 15.1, 9.79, 15.3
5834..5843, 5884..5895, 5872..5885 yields -4.9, 15.5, 14.9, 9.53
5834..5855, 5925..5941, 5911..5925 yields 0.2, 15.4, 15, 15.2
